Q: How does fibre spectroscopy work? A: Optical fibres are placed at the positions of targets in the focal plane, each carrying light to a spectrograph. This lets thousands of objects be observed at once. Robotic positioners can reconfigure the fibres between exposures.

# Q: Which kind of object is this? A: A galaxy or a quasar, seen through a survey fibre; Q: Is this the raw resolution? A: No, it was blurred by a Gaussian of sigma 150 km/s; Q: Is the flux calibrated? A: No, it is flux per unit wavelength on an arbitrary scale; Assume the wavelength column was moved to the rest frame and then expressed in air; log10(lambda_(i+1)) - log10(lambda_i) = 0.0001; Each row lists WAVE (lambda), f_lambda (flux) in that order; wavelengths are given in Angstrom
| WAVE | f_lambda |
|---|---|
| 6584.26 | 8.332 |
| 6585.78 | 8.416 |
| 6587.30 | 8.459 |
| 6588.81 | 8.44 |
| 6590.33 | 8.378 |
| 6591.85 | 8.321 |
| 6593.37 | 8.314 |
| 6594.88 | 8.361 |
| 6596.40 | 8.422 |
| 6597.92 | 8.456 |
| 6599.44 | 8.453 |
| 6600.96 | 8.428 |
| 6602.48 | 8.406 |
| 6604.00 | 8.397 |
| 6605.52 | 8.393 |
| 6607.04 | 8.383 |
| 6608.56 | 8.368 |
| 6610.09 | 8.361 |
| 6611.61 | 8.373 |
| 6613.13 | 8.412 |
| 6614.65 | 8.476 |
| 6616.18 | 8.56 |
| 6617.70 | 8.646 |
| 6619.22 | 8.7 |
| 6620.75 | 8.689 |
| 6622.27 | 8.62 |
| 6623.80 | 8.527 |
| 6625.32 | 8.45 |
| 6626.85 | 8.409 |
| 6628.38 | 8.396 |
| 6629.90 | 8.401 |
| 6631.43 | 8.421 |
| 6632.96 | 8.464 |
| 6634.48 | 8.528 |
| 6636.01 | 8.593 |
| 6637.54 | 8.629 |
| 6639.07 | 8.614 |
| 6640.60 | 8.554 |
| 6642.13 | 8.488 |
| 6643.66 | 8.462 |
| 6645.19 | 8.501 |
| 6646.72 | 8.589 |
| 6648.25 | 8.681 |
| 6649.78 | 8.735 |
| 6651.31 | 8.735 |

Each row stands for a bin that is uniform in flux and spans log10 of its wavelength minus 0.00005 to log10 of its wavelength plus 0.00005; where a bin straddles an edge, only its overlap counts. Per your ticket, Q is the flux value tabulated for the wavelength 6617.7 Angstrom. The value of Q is 8.646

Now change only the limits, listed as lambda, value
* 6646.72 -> 8.589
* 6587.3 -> 8.459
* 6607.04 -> 8.383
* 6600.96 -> 8.428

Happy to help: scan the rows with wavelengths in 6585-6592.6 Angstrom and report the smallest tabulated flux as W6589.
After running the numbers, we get 8.321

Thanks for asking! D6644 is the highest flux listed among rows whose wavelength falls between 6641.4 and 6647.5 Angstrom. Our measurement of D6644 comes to 8.589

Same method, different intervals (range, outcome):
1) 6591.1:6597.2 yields 8.422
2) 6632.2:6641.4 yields 8.629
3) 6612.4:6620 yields 8.7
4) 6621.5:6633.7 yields 8.62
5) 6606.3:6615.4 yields 8.476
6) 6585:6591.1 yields 8.459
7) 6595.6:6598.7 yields 8.456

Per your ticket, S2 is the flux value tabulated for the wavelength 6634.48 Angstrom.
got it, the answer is 8.528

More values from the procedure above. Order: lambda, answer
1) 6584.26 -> 8.332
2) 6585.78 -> 8.416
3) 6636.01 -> 8.593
